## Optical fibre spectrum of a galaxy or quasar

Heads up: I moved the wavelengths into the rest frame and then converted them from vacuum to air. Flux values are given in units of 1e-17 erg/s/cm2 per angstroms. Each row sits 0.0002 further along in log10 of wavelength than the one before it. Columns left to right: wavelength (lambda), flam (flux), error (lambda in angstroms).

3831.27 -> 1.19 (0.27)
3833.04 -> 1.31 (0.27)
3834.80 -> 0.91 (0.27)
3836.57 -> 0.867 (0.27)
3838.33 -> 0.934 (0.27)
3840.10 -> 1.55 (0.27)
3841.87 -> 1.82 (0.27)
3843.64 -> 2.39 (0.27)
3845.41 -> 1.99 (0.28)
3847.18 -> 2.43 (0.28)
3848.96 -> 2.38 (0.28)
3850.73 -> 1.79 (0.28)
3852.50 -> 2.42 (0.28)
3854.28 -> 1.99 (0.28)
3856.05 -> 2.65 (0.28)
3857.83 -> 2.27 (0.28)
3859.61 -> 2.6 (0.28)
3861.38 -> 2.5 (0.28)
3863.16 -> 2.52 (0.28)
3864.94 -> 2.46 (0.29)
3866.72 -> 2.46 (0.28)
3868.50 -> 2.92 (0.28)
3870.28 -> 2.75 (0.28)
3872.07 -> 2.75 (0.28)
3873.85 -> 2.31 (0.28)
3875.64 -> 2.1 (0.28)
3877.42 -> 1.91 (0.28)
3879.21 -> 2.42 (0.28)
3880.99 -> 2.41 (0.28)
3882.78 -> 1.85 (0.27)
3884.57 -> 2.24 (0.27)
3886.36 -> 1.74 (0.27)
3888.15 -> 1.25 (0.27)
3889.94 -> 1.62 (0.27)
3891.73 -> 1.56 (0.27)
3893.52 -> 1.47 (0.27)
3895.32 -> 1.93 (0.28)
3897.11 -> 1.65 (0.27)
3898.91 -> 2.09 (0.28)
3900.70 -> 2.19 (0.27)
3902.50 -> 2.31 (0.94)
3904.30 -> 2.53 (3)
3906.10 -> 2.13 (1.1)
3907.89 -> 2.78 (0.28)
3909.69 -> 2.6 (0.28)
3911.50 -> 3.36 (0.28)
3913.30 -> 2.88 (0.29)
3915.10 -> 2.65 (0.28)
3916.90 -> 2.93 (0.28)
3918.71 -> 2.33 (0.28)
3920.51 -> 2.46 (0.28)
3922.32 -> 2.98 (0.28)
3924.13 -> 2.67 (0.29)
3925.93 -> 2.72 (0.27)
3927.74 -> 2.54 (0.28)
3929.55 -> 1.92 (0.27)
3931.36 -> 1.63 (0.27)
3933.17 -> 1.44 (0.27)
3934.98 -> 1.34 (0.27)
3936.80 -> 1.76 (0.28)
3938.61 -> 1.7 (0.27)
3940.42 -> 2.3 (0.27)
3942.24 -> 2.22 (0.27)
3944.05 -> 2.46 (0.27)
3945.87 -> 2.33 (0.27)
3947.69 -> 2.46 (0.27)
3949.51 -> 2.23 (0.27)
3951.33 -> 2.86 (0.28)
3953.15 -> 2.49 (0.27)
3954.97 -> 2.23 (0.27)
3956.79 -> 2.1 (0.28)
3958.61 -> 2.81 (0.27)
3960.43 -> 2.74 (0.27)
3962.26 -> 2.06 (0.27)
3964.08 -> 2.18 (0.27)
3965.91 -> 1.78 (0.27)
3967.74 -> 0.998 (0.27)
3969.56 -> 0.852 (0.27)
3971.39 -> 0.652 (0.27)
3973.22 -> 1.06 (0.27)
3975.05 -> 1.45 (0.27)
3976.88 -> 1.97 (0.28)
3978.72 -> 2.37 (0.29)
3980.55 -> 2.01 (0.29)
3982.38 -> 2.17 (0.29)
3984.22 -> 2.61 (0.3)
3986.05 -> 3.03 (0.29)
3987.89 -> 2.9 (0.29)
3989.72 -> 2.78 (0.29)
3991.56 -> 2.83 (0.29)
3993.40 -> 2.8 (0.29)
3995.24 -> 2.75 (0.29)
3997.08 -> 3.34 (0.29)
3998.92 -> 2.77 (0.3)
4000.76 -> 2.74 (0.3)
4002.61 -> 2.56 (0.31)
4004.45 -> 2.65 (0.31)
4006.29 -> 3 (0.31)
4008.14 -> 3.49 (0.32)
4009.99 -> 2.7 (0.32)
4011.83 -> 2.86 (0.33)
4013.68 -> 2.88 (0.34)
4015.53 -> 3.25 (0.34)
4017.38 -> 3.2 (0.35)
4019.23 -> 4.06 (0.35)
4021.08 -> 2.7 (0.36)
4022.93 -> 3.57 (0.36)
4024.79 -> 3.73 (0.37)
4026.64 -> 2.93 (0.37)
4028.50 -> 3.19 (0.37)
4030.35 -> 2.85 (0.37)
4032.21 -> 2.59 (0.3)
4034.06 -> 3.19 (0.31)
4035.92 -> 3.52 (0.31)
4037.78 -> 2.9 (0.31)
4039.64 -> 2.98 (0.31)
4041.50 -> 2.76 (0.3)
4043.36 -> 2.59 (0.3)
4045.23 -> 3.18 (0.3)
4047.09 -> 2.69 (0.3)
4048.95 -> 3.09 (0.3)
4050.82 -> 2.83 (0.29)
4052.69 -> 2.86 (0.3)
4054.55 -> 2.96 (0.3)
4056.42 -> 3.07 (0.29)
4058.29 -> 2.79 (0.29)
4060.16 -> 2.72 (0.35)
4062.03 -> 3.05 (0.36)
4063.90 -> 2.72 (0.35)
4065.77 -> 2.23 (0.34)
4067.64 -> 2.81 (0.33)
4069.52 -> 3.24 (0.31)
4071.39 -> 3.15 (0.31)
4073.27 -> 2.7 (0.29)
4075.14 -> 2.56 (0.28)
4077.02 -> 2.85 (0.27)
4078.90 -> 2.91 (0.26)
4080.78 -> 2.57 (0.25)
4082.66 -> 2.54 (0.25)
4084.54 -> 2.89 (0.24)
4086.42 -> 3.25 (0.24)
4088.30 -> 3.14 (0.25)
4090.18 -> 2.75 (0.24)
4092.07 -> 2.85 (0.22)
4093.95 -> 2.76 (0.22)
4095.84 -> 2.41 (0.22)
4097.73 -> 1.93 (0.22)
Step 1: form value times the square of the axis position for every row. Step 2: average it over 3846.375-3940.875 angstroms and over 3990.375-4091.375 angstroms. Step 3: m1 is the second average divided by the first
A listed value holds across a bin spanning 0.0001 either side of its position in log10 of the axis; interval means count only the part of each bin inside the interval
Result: 1.40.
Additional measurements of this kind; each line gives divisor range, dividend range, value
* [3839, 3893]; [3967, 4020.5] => 1.23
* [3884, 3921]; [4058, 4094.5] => 1.39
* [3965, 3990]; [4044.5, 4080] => 1.58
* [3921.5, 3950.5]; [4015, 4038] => 1.55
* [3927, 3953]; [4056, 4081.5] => 1.43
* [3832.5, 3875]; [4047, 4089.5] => 1.49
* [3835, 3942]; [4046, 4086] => 1.42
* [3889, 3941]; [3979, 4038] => 1.39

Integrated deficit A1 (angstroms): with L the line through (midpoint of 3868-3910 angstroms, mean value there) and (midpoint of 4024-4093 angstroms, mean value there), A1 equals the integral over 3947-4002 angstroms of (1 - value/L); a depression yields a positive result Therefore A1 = 5.6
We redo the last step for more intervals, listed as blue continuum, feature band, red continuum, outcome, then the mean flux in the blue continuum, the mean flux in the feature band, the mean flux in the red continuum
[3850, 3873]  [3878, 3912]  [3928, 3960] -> 3.5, 2.47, 2.1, 2.15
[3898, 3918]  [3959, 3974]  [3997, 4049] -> 6.5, 2.58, 1.59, 3.03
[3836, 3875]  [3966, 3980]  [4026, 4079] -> 6.6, 2.23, 1.38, 2.89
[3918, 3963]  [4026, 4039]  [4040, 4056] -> -1.1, 2.27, 3.03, 2.88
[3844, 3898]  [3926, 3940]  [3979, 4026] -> 3.8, 2.18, 1.84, 2.93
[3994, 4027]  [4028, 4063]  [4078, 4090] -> 0.5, 3.07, 2.93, 2.88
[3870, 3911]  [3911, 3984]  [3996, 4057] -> 9.4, 2.11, 2.15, 3.02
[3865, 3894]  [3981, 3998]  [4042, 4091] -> -1.5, 2.13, 2.78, 2.85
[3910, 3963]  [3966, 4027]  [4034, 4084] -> 1.0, 2.37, 2.58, 2.86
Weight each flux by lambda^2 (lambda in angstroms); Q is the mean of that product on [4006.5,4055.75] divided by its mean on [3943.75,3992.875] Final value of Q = 1.46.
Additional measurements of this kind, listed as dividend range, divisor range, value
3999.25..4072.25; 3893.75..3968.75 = 1.38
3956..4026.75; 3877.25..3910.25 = 1.32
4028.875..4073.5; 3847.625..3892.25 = 1.42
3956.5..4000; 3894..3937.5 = 0.99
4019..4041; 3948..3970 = 1.52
